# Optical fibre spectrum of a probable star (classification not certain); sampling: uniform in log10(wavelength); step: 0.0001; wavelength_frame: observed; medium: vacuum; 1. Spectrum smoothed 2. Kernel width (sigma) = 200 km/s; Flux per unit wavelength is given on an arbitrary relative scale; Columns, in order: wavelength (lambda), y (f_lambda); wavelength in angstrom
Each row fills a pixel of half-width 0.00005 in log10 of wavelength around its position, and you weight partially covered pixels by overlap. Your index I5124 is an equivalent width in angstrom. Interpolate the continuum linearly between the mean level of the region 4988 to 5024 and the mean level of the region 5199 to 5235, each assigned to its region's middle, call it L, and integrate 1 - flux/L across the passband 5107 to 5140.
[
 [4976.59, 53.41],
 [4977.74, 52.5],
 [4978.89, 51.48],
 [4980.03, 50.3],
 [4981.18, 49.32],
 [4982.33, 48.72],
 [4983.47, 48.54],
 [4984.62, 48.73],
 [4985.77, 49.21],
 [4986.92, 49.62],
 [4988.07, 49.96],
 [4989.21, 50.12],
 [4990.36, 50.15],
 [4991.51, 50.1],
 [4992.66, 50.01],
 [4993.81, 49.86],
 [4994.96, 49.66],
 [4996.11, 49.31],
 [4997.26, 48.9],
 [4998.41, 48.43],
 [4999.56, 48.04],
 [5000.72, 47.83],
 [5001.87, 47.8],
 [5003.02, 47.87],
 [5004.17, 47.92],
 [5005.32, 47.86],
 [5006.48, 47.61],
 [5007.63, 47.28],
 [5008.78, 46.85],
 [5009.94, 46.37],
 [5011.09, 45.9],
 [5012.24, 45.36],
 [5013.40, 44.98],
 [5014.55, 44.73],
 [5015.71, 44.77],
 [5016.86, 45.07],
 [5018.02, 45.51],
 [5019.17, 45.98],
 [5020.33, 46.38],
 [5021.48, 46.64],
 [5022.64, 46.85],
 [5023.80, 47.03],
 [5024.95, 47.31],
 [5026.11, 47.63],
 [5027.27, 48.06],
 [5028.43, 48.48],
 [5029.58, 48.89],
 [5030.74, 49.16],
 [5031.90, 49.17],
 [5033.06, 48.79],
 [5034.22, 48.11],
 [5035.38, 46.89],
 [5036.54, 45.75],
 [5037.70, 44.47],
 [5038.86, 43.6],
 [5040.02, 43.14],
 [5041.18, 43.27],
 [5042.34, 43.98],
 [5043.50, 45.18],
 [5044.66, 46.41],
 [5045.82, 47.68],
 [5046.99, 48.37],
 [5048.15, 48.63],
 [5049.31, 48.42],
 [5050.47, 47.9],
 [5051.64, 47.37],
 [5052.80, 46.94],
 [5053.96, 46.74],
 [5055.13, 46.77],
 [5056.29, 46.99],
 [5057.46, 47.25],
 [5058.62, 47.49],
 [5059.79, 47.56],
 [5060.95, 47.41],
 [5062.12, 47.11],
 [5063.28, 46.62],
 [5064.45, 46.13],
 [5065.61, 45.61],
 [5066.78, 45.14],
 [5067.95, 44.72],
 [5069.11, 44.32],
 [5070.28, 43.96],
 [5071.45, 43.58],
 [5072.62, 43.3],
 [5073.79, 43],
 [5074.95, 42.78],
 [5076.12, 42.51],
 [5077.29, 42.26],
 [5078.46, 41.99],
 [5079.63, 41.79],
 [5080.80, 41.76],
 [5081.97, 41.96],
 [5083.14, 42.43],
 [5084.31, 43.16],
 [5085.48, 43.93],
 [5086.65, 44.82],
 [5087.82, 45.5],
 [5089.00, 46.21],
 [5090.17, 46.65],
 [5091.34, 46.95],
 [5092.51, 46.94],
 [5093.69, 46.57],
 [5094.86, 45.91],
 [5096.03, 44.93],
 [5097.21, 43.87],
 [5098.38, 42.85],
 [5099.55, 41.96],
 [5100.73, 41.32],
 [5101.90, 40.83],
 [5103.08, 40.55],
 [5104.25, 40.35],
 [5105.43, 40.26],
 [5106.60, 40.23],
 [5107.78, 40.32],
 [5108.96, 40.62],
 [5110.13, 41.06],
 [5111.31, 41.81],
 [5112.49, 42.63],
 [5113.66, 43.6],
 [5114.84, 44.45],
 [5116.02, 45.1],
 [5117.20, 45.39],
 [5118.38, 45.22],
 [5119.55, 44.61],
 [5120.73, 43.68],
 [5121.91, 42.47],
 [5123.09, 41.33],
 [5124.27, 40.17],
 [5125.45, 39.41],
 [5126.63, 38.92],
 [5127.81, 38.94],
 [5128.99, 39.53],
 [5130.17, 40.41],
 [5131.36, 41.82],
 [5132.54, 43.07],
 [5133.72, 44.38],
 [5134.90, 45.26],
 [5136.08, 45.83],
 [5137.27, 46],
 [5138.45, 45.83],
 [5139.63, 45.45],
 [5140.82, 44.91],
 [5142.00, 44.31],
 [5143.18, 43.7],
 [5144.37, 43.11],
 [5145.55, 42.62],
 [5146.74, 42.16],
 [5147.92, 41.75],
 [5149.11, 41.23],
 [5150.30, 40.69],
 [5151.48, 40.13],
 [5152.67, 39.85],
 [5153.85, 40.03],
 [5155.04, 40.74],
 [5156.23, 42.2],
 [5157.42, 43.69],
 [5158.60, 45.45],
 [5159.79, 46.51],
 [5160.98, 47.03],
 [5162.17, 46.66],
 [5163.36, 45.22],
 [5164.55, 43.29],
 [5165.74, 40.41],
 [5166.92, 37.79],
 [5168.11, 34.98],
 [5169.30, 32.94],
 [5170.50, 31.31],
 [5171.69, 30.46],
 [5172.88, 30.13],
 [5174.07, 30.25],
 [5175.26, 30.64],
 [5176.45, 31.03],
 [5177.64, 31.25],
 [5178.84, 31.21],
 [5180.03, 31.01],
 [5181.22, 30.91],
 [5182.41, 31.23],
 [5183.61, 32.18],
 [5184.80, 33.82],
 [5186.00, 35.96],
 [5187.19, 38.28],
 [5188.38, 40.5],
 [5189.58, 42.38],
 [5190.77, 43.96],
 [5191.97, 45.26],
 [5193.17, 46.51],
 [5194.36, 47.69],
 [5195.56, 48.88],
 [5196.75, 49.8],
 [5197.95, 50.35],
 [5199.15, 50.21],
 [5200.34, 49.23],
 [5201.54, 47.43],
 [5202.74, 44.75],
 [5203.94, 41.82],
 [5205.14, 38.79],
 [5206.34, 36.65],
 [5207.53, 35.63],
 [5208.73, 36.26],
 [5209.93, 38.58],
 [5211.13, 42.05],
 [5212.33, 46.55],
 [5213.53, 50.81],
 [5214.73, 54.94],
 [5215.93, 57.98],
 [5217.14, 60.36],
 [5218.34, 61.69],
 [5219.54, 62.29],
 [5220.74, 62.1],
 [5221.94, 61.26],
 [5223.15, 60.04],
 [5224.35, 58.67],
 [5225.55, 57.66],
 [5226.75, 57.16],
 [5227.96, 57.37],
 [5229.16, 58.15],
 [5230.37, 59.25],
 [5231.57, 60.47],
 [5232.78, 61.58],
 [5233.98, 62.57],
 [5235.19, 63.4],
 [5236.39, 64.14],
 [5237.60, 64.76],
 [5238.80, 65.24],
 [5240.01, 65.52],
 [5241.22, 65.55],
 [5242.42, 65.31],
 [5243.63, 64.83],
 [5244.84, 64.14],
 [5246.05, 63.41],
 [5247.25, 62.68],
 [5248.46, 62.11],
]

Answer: 5.0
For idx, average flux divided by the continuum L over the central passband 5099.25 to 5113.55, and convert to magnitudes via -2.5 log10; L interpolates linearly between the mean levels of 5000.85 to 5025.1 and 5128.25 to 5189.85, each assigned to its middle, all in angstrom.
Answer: 0.024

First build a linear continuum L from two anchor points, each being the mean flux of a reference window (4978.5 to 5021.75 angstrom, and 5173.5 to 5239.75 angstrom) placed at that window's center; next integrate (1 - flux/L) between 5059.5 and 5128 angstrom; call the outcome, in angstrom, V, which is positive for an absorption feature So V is 6.58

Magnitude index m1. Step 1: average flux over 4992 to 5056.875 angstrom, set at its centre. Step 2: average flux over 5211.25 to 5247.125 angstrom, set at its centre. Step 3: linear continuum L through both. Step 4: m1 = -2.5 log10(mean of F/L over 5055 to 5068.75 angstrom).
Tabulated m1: 0.066 mag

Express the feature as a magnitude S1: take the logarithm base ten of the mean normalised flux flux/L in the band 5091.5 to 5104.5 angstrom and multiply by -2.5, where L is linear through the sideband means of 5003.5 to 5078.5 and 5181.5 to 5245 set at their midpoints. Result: 0.11 mag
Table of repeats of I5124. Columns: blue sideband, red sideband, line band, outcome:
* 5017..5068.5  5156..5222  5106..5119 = 0.5 angstrom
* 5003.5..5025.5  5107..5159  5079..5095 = -0.2 angstrom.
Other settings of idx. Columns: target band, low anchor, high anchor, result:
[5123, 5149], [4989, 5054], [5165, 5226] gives 0.04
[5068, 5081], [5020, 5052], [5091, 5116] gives 0.04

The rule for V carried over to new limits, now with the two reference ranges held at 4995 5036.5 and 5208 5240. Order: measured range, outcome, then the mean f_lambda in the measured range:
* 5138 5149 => 2.0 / 43.6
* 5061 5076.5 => 1.6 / 44.7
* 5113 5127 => 2.5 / 42.9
